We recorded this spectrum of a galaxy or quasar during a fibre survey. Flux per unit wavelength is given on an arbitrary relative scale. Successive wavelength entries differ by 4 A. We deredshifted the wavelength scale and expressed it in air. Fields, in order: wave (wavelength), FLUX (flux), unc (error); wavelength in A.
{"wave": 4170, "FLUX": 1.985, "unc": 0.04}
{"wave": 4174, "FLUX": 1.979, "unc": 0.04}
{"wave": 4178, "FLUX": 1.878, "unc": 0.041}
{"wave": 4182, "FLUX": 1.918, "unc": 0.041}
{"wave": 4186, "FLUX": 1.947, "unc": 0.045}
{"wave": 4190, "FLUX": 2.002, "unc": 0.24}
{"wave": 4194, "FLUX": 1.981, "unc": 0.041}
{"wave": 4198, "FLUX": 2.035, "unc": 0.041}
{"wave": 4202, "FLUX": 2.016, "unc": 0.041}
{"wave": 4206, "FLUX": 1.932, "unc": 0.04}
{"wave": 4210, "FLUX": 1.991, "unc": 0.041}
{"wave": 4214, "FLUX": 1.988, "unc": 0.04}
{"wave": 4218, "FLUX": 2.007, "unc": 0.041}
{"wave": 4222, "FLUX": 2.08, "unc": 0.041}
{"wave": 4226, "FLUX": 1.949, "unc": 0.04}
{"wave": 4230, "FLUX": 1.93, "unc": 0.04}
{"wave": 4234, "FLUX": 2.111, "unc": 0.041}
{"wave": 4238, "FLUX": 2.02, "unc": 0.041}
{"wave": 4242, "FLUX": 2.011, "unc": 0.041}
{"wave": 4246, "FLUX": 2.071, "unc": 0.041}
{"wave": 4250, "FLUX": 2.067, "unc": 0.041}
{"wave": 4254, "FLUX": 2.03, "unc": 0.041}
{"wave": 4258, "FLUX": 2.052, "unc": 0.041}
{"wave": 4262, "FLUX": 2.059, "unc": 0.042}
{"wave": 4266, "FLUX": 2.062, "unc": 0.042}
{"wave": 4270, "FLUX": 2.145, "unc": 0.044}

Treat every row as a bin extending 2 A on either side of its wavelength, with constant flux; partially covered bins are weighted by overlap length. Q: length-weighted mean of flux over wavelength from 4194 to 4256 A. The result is 2.01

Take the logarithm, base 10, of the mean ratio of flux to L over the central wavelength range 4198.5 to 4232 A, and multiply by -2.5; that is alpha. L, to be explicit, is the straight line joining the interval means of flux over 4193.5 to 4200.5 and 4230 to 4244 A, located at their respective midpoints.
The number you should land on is 0.02 mag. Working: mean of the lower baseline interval 2.01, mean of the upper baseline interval 2.03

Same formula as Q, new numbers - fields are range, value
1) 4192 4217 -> 1.99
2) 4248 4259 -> 2.05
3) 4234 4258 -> 2.05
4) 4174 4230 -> 1.98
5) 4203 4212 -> 1.97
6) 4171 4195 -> 1.95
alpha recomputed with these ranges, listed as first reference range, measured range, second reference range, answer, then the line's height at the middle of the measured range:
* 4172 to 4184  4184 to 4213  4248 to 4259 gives -0.02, 1.96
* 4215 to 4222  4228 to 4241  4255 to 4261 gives 0.01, 2.04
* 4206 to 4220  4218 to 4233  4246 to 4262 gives 0.00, 2.01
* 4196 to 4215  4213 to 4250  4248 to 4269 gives 0.00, 2.02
